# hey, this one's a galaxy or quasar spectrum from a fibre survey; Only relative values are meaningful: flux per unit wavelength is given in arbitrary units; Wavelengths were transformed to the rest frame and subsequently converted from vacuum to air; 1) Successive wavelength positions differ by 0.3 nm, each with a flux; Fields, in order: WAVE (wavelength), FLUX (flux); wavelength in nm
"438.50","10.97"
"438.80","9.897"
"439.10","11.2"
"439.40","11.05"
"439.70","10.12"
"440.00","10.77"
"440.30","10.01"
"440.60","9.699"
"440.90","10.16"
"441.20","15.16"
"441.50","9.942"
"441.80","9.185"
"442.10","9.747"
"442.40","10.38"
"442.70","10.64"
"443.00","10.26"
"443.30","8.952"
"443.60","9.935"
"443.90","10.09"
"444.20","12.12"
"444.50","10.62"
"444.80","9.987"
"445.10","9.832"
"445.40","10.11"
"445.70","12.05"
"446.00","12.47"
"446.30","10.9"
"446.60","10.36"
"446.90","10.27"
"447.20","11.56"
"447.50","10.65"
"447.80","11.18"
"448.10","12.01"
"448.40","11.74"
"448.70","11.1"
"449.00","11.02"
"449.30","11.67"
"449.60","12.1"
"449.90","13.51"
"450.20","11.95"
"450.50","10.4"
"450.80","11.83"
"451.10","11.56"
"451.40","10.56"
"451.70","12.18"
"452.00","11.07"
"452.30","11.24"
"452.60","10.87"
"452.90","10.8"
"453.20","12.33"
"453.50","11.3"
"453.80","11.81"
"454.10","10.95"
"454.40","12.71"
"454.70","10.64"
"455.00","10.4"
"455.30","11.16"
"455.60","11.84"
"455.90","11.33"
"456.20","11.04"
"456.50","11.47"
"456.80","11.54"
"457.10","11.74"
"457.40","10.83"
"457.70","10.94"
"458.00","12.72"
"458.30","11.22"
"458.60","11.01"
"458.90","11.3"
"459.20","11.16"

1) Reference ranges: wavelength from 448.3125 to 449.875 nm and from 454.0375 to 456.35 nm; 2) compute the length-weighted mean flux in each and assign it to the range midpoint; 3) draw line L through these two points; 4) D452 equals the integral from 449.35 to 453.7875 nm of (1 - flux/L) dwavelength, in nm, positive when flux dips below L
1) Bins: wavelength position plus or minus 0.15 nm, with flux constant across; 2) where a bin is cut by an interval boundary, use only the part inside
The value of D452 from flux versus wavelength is -0.02 nm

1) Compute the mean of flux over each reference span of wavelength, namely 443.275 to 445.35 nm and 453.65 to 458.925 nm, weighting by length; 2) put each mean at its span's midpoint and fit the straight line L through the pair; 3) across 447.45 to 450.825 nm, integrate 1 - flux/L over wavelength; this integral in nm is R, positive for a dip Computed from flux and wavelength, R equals -0.280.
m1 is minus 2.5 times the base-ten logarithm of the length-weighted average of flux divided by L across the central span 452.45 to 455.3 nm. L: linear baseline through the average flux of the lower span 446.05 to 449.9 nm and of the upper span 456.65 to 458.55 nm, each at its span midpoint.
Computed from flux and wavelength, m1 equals 0.01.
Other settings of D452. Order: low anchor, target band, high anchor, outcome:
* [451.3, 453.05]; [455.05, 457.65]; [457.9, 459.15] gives 0.01 nm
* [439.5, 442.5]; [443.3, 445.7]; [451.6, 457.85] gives 0.08 nm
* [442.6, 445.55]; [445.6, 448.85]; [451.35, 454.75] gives -0.19 nm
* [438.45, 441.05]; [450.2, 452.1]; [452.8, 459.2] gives -0.04 nm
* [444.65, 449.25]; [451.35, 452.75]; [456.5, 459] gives 0.00 nm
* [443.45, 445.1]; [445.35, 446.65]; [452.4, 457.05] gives -0.09 nm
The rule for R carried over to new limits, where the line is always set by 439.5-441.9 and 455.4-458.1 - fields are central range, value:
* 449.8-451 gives -0.074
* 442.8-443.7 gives 0.087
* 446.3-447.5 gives 0.026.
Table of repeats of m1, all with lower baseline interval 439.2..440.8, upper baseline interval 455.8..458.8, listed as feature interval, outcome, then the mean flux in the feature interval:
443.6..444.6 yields -0.02 mag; 10.8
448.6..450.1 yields -0.09 mag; 11.9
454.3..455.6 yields 0.00 mag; 11.2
